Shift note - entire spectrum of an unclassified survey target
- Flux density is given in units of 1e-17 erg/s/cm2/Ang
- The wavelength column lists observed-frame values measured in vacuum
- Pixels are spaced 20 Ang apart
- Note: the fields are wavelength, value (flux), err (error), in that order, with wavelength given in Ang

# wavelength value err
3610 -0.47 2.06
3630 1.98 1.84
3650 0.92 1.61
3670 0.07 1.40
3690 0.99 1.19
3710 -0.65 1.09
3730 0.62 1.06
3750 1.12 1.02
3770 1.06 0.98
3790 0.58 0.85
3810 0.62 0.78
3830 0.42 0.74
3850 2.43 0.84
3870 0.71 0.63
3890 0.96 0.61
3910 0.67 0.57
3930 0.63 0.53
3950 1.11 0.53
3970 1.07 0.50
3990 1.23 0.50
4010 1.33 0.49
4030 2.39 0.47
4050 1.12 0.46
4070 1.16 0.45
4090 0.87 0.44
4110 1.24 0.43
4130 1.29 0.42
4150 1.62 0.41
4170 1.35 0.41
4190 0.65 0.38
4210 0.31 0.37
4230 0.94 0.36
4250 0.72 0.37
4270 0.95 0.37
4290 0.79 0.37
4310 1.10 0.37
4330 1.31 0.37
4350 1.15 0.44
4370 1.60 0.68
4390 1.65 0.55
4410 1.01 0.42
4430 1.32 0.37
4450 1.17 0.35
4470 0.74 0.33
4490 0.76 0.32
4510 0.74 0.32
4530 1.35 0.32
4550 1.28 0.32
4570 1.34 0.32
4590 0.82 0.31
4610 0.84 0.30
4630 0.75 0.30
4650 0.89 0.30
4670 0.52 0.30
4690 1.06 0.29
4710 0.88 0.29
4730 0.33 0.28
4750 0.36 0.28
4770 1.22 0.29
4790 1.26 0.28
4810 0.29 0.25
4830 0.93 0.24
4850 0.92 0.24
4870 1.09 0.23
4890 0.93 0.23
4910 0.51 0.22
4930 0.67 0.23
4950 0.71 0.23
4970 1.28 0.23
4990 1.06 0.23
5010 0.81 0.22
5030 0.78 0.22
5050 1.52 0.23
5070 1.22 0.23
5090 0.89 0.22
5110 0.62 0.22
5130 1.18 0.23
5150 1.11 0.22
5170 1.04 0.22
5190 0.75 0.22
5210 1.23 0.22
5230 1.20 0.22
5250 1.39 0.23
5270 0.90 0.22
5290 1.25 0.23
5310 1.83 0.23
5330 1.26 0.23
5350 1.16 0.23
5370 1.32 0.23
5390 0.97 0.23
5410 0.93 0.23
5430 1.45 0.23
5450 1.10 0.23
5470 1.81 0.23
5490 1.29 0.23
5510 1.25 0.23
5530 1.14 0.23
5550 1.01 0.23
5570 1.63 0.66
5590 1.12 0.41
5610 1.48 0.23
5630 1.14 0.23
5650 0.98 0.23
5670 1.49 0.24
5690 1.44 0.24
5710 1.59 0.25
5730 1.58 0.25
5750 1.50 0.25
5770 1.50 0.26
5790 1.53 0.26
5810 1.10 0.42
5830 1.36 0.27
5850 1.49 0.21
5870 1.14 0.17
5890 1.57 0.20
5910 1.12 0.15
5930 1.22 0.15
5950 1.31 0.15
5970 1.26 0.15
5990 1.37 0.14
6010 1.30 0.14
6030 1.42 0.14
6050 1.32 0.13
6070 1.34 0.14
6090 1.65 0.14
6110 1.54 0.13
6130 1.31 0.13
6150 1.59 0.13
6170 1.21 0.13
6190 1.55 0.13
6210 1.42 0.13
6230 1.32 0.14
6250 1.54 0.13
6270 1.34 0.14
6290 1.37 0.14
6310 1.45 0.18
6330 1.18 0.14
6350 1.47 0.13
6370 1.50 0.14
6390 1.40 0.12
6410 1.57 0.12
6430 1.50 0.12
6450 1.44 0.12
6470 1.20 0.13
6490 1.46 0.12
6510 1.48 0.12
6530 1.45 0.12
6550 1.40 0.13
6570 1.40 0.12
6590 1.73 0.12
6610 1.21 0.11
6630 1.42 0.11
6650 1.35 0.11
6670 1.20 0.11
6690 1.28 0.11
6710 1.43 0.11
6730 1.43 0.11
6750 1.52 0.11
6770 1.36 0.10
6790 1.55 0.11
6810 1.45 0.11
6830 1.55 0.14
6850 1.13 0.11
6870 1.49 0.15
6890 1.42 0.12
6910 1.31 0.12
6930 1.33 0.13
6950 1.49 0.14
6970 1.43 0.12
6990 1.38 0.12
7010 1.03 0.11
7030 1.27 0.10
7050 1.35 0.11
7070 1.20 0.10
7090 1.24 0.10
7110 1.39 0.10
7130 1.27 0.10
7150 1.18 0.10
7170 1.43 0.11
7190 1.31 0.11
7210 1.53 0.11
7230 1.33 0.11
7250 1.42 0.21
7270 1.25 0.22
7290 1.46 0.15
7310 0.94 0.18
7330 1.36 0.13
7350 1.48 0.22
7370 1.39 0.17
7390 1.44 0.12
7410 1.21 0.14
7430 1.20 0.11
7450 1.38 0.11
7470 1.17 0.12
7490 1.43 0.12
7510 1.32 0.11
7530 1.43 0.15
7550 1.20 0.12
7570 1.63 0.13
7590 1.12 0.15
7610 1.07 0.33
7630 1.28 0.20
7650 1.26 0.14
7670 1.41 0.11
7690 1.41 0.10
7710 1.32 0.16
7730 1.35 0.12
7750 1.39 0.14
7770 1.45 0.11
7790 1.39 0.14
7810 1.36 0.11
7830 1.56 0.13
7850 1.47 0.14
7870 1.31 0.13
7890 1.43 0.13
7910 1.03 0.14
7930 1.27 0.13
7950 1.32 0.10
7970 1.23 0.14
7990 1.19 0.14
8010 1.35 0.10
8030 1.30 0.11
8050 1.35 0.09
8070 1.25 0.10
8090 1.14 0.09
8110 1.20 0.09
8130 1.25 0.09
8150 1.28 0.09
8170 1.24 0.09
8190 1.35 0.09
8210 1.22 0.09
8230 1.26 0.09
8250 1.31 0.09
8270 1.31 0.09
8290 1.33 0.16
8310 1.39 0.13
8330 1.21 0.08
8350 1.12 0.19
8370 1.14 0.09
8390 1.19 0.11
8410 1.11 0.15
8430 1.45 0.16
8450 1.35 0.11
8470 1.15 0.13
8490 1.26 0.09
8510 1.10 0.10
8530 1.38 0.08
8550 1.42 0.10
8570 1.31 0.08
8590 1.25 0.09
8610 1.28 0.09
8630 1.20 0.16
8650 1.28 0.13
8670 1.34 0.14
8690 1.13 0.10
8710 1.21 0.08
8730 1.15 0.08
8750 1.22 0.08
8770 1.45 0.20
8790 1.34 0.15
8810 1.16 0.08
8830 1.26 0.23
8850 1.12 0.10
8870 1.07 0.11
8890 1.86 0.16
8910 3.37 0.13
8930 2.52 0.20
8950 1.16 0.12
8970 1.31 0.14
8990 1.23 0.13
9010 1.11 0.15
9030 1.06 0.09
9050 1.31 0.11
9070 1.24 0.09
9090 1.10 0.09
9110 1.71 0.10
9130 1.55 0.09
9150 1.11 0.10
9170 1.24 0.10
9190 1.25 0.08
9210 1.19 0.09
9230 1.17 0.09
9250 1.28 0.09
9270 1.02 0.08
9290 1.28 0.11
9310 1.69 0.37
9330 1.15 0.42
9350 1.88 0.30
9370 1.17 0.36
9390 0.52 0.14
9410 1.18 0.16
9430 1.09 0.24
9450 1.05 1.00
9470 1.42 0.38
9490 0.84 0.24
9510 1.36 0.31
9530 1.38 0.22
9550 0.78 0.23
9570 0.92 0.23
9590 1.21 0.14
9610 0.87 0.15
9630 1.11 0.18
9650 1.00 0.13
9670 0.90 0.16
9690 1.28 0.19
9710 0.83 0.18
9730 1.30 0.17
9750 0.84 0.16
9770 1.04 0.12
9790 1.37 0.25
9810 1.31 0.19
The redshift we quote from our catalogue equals 0.36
